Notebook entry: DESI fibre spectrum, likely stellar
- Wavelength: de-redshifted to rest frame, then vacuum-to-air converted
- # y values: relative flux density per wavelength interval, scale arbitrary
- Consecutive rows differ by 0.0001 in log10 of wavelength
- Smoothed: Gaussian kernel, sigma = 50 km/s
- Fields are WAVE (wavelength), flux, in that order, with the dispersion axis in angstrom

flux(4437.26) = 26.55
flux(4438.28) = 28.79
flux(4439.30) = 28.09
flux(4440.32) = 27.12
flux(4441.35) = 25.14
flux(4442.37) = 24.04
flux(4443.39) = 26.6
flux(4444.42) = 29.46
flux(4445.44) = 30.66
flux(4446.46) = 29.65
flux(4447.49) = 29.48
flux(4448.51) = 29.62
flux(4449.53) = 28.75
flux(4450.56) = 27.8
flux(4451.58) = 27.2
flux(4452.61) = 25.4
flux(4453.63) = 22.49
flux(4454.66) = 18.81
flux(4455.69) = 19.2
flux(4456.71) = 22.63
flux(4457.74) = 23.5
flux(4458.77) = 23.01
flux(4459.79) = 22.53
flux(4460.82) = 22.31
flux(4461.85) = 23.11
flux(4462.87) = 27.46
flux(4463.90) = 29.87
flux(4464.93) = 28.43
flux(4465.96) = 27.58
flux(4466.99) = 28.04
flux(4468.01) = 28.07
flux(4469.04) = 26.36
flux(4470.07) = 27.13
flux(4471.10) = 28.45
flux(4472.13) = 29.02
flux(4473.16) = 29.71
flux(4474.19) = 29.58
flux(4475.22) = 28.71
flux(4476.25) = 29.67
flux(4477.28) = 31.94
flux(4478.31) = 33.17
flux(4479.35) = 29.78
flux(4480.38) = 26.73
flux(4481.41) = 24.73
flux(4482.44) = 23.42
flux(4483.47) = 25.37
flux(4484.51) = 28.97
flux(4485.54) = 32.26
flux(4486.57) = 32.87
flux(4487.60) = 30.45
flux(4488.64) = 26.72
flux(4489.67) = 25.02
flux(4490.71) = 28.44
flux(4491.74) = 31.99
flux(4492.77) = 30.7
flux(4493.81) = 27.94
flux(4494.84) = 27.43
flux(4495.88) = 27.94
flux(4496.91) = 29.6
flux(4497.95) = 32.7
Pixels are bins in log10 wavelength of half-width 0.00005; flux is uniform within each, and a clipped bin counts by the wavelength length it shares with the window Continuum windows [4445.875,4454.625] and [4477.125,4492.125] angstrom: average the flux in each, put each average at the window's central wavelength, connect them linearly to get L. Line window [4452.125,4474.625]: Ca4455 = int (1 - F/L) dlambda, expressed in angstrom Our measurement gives 1.8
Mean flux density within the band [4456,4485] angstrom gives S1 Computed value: 27.1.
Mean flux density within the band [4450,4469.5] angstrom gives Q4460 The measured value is 24.9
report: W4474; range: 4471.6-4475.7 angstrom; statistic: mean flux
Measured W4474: 29.3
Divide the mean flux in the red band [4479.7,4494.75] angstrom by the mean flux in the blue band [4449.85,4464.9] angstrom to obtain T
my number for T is 1.17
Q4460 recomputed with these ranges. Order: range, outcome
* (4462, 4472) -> 27.8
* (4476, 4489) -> 28.9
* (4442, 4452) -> 28.4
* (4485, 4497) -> 29.3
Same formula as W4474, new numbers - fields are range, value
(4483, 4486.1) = 29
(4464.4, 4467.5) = 28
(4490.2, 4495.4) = 29.3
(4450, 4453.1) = 26.8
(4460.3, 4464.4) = 25.7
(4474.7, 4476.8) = 29.3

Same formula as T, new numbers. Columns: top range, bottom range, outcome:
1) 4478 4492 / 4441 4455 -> 1.06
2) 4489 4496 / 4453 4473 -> 1.13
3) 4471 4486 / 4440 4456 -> 1.09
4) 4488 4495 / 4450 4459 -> 1.22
